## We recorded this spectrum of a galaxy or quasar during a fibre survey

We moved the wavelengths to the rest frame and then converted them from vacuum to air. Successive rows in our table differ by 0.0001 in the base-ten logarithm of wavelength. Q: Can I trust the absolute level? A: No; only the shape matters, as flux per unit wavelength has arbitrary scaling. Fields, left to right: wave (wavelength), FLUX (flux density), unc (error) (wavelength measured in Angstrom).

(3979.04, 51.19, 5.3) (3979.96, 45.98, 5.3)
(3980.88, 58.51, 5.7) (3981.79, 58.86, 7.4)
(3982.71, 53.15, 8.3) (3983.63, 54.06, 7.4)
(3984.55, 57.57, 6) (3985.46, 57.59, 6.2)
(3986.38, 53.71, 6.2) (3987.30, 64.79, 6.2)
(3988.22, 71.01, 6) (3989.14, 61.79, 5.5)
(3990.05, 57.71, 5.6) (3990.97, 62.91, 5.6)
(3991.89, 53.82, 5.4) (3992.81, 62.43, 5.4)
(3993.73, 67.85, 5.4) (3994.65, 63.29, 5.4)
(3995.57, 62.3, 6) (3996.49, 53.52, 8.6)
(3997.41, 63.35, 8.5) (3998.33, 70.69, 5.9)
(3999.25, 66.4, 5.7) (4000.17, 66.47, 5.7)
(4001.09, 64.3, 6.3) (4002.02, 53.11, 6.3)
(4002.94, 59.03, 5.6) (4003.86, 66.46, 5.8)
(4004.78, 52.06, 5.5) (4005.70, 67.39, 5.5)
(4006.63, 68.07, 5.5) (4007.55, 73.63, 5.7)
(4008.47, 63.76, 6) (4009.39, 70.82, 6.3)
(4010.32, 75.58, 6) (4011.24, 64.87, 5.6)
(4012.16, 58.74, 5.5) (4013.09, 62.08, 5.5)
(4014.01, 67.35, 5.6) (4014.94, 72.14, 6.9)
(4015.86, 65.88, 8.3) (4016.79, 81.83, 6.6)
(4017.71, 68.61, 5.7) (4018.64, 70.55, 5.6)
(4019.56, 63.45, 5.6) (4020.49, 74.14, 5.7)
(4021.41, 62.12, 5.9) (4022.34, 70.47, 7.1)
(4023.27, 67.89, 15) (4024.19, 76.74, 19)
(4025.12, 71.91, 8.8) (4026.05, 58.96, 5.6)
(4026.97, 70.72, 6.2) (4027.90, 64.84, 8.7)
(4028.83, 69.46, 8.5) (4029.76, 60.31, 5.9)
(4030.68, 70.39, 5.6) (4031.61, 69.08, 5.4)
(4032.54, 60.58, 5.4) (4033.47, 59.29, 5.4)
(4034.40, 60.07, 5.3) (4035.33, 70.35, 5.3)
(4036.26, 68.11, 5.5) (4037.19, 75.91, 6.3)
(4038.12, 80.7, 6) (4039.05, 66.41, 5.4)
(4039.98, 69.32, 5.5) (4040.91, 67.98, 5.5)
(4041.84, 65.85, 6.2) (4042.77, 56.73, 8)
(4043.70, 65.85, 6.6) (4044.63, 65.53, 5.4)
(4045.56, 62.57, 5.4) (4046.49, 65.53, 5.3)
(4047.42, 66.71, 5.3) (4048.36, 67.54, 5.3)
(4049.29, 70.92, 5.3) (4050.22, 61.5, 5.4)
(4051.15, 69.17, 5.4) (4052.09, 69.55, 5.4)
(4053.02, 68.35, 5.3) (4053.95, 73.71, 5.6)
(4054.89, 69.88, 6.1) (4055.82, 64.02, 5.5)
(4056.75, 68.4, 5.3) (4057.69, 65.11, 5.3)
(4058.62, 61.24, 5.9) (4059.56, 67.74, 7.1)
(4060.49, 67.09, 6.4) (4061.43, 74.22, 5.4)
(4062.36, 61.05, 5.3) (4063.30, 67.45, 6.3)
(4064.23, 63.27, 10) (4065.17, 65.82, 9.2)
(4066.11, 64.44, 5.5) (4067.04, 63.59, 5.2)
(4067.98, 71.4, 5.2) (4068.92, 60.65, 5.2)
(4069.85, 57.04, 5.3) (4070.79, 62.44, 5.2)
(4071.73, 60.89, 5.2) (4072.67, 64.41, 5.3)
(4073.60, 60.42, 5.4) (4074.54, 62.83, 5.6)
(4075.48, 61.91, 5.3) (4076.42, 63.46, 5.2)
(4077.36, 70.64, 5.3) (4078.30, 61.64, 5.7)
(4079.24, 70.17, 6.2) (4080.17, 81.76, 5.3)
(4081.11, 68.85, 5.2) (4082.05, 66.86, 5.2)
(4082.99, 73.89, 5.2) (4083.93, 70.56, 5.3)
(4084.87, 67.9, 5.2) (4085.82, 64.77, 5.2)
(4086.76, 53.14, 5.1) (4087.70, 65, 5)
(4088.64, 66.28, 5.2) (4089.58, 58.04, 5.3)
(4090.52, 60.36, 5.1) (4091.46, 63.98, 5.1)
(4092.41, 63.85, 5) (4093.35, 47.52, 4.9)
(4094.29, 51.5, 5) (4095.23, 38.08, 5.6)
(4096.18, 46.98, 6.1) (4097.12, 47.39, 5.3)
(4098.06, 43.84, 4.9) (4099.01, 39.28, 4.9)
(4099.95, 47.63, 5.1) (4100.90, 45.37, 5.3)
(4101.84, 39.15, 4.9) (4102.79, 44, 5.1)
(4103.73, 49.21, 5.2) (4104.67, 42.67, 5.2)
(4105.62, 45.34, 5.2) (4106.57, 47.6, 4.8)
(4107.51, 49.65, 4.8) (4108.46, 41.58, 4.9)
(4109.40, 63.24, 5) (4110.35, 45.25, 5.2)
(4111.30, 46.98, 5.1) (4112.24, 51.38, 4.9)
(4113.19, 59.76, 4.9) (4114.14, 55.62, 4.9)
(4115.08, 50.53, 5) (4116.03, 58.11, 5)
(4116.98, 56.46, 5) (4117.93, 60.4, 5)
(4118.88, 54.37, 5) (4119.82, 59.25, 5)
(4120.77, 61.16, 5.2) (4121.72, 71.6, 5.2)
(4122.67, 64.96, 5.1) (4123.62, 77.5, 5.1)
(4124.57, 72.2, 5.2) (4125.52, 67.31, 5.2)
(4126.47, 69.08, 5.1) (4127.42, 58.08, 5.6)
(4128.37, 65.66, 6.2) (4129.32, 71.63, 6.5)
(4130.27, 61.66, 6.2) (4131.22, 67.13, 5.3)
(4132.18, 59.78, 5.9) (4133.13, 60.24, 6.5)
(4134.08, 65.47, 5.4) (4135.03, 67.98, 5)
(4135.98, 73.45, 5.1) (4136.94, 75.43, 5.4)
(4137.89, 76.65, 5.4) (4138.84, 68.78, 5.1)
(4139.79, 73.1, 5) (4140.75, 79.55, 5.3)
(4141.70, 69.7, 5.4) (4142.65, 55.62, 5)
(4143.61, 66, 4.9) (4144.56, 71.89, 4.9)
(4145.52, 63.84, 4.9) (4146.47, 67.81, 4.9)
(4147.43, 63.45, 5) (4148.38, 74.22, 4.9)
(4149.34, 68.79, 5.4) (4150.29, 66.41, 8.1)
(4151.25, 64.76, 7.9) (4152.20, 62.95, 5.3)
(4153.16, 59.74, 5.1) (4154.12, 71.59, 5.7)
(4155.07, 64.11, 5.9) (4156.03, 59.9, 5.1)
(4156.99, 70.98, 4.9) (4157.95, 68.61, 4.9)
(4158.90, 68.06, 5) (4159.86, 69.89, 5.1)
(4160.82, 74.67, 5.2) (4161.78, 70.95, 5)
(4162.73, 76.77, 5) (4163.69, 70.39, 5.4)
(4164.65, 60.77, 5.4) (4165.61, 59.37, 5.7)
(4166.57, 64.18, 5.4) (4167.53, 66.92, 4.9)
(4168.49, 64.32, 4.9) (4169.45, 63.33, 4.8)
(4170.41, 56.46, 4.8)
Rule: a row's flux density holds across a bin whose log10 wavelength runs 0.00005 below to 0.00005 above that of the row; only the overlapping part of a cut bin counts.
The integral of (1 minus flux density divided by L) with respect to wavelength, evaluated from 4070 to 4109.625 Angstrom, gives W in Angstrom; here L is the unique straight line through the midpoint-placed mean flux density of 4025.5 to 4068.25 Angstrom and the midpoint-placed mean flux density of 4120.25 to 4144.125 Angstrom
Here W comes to 6.1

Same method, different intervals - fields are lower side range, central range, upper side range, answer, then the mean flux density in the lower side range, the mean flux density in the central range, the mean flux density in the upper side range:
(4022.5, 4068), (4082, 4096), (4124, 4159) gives 1.43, 67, 60.3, 67.4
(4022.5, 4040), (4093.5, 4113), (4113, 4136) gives 5.43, 67.9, 46.5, 63.4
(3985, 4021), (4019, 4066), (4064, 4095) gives -2.09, 64.7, 67.1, 63.7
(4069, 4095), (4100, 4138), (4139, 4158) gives 4.07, 63.4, 58.5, 67.1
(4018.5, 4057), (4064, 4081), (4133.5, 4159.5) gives 0.68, 67.4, 64.9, 68.1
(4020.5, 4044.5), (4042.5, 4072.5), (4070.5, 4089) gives 0.42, 67.3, 65.6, 65.9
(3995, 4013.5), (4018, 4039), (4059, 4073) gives -1.18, 64.1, 68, 64.7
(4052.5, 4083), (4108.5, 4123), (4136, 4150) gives 2.48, 66.1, 56.7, 69.7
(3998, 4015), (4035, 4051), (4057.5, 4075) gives -0.71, 65.2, 67.5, 64.3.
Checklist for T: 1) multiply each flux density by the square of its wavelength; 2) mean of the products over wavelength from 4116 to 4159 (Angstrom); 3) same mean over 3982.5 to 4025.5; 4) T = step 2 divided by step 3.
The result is 1.10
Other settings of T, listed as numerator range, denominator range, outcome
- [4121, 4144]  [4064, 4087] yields 1.07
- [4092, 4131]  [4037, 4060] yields 0.84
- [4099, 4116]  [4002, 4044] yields 0.75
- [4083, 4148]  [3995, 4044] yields 0.94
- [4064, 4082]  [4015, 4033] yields 0.98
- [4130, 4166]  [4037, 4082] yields 1.06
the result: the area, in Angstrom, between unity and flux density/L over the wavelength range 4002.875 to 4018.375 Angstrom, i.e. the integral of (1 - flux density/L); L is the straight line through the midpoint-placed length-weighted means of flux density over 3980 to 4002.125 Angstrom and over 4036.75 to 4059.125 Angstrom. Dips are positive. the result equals -1.04 Angstrom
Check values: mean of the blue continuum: 60.6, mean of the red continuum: 67.4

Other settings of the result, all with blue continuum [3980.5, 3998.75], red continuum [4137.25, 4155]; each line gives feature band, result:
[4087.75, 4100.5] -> 2.6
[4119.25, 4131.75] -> 0.1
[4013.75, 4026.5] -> -1.6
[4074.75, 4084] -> -0.6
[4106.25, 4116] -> 2.2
